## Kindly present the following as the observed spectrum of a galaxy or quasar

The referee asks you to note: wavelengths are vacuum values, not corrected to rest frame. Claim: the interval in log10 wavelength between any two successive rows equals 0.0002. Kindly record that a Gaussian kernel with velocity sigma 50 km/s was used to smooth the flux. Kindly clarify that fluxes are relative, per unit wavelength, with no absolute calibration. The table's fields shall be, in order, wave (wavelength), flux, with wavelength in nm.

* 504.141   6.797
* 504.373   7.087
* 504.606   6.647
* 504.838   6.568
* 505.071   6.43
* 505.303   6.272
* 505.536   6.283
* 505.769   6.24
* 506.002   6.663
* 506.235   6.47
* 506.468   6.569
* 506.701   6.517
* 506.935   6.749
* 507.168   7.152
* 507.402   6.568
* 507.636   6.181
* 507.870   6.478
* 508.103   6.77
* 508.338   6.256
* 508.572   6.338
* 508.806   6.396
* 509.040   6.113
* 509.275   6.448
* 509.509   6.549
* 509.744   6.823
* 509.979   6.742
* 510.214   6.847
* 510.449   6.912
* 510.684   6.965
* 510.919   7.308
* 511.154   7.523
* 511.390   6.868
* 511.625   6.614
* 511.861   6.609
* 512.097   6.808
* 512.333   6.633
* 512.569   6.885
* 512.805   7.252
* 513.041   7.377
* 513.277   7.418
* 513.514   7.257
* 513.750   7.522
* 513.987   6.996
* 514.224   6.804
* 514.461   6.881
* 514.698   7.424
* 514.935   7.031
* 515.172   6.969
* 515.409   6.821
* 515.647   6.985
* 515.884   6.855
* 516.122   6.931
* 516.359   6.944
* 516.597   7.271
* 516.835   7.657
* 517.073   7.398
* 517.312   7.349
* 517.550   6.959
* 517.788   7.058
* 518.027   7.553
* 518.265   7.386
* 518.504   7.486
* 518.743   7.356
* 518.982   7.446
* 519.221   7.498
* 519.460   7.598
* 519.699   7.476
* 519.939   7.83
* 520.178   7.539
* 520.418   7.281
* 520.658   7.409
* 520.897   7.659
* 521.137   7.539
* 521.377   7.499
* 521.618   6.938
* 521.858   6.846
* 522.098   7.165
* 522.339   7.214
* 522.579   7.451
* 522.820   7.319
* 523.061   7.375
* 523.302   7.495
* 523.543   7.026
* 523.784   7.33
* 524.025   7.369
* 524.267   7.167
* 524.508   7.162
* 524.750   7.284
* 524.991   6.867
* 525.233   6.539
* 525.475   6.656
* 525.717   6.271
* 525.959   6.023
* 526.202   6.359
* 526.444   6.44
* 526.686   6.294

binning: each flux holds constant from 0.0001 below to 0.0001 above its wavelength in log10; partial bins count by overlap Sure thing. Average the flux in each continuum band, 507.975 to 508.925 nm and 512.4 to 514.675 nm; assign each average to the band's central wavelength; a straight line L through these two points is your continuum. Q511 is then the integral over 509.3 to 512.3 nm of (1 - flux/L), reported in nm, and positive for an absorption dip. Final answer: -0.040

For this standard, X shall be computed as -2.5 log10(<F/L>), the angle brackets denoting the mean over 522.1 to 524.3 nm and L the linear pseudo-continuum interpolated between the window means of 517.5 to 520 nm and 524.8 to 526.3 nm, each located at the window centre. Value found -0.07 mag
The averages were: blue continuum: 7.43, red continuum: 6.49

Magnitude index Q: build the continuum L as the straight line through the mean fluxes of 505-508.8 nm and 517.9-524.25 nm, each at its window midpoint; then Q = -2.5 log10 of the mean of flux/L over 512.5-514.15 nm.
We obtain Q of -0.053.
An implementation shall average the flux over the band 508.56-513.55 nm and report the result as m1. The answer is 6.85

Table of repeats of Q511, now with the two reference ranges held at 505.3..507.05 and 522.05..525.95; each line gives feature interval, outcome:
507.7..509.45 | 0.043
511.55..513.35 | -0.069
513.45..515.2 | -0.094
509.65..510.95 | -0.057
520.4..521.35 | -0.072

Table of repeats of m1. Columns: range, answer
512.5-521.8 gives 7.27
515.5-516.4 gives 6.93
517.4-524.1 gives 7.36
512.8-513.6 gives 7.34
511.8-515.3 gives 7.06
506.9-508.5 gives 6.58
